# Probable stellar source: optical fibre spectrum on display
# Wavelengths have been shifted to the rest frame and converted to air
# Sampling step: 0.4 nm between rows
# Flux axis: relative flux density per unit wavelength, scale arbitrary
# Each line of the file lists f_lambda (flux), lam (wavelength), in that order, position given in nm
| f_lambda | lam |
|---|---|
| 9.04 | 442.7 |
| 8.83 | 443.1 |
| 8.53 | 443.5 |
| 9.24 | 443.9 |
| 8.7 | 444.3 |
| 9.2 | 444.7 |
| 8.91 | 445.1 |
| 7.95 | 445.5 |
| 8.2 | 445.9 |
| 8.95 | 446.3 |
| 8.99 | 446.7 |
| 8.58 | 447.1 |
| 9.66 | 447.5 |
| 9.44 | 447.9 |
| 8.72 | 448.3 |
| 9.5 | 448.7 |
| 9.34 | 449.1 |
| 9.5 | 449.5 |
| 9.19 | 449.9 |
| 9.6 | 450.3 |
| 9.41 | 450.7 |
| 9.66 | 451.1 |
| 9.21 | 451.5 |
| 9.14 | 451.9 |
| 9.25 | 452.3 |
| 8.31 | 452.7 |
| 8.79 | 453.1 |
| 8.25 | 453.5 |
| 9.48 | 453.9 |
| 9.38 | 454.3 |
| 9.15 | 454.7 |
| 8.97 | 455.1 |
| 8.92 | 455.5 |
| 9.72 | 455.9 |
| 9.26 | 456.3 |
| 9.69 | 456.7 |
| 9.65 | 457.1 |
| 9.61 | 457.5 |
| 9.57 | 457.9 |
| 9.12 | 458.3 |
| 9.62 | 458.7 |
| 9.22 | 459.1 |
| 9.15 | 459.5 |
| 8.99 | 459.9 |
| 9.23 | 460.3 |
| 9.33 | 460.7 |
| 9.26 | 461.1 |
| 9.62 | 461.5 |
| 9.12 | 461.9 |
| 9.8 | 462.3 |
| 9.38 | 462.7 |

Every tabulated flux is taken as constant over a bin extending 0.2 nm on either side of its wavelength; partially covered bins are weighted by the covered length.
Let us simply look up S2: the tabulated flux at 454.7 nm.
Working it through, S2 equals 9.15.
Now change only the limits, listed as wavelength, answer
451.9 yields 9.14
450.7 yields 9.41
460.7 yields 9.33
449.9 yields 9.19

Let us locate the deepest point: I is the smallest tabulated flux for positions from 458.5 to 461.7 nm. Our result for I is 8.99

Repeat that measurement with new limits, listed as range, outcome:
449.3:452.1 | 9.14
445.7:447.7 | 8.2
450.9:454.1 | 8.25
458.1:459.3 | 9.12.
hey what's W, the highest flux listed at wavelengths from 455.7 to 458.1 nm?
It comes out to 9.72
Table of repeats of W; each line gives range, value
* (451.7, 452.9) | 9.25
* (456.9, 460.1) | 9.65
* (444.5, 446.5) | 9.2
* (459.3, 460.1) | 9.15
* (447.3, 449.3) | 9.66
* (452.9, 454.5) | 9.48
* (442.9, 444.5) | 9.24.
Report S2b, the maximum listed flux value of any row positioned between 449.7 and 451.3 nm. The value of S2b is 9.66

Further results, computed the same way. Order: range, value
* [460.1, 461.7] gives 9.62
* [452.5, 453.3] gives 8.79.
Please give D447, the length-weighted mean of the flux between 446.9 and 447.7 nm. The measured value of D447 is 9.12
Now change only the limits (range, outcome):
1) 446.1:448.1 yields 9.12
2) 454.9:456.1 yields 9.2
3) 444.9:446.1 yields 8.35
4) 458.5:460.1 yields 9.25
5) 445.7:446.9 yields 8.71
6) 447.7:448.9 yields 9.22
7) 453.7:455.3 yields 9.24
